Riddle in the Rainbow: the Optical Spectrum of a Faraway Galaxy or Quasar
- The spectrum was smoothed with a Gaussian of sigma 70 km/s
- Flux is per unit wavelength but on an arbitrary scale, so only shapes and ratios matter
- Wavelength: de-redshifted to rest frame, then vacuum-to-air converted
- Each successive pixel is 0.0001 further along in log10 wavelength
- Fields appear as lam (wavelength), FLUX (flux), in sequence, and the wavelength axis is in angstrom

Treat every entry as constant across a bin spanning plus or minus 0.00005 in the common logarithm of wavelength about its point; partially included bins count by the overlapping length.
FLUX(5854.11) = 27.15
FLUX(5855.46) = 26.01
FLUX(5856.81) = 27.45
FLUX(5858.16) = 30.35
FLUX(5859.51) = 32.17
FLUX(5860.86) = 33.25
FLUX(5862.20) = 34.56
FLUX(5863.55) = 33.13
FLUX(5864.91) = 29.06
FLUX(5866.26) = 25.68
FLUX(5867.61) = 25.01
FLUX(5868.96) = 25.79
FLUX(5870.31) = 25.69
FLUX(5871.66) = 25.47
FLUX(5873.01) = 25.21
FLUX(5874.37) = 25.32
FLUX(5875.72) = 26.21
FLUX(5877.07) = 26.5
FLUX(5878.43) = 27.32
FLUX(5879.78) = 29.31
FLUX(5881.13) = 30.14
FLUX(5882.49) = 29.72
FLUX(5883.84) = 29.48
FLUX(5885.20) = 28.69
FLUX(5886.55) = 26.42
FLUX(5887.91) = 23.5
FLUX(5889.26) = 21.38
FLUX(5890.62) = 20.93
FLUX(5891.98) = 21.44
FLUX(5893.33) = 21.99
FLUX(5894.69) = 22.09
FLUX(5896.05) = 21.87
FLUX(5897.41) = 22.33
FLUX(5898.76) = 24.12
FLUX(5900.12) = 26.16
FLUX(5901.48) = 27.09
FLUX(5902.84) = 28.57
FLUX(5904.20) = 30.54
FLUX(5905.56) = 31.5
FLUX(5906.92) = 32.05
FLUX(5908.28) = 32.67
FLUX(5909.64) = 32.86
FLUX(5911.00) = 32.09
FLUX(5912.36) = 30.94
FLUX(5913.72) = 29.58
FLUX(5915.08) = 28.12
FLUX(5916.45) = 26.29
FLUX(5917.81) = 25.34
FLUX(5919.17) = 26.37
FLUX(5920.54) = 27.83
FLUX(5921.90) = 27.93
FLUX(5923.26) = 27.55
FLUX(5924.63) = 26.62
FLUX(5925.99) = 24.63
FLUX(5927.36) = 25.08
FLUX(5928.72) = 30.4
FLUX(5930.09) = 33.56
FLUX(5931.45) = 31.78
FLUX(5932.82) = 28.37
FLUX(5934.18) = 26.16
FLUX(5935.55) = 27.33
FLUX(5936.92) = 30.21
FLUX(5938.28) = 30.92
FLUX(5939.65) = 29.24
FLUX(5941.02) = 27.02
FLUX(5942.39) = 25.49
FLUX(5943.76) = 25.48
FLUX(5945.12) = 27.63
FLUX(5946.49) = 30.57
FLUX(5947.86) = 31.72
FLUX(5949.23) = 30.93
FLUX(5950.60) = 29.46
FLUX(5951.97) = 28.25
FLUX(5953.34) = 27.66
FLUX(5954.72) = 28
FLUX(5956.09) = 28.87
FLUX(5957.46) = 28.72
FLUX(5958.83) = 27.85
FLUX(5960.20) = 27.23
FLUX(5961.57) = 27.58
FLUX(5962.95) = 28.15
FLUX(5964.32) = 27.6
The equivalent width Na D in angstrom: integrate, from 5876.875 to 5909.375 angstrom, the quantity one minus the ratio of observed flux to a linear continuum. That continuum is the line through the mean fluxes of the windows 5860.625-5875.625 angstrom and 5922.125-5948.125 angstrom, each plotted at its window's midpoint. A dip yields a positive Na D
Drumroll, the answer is 1.66 angstrom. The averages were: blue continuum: 27.8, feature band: 26.6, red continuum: 28.4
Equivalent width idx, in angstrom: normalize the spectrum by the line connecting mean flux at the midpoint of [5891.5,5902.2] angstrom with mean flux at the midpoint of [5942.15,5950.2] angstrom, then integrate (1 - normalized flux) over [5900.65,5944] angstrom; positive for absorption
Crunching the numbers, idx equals -4.4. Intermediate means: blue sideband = 23.4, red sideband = 28.9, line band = 28.8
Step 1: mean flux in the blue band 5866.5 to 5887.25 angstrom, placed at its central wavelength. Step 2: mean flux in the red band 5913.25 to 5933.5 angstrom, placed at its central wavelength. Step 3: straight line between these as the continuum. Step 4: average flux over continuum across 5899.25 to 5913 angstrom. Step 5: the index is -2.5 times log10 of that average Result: -0.10 mag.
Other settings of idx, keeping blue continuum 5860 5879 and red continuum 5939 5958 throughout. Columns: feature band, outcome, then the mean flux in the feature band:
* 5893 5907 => 0.99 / 26.1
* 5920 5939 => -0.09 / 28.5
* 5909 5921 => -0.27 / 28.8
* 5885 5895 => 1.74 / 23.1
